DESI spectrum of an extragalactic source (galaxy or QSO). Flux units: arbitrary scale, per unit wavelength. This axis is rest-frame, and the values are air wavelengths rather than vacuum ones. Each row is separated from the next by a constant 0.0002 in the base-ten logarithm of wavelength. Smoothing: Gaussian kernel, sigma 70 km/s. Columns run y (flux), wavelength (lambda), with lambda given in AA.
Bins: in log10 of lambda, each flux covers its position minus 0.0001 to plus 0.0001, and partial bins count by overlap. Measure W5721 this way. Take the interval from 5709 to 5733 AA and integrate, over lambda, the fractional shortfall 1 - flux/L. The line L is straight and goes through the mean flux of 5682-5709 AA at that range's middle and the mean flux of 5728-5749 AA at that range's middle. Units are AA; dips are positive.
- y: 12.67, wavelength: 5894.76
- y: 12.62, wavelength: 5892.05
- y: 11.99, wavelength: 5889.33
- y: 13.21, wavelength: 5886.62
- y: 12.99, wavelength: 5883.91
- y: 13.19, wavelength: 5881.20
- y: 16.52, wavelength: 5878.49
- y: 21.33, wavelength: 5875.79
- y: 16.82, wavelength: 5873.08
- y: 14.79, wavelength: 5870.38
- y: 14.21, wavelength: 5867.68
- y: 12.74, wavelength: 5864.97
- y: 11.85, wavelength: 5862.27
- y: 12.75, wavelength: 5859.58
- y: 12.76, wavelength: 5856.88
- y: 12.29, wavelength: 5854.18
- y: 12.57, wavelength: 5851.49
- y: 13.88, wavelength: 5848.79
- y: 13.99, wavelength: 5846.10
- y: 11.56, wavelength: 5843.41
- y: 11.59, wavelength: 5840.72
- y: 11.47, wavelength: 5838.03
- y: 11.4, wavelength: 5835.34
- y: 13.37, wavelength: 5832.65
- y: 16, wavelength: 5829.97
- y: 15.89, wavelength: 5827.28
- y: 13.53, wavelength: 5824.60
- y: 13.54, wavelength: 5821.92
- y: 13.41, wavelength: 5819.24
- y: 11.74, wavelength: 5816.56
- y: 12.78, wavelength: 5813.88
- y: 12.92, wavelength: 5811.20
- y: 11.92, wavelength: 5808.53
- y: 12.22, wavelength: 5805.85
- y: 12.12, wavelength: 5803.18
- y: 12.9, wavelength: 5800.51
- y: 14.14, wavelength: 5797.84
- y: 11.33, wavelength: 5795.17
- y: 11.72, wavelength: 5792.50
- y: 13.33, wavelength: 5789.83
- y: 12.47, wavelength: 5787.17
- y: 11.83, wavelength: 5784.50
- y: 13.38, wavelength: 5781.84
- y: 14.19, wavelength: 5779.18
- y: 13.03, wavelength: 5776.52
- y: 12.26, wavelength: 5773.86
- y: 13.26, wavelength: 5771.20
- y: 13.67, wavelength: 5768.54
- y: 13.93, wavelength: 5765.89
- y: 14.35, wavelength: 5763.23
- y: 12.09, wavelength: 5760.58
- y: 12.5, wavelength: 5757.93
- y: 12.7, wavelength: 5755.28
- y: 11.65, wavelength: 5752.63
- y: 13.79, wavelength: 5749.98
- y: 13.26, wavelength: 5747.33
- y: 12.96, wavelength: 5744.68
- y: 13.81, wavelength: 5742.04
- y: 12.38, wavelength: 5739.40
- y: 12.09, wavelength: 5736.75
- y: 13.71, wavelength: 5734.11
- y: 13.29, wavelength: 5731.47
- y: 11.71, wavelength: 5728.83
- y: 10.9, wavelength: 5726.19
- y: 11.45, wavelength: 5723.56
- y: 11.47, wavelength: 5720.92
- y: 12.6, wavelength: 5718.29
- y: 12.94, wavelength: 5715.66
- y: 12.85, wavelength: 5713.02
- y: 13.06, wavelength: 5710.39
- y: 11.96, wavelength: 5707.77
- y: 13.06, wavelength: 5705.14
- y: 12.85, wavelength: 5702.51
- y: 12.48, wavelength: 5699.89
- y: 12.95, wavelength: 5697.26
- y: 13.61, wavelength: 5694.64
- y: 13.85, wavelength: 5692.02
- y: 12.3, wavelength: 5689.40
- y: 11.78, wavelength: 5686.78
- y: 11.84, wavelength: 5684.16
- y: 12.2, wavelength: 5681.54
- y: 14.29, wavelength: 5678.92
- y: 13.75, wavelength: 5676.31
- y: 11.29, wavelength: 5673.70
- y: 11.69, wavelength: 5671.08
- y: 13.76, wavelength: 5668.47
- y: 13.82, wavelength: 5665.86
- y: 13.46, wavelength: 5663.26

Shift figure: 1.0 AA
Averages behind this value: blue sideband 12.7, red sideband 12.9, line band 12.3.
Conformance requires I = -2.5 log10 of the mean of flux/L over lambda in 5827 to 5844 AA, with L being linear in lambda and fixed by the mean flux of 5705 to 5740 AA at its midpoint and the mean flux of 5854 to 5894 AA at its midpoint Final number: 0.06 mag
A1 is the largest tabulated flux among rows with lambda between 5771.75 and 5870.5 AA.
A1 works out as 16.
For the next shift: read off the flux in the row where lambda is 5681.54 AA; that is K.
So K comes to 12.2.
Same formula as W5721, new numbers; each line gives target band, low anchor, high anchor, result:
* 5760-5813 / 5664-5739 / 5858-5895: 2.00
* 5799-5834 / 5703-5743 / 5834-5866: -2.36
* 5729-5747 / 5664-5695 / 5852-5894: 0.29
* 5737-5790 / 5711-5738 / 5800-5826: -2.22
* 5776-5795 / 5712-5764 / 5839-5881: 0.54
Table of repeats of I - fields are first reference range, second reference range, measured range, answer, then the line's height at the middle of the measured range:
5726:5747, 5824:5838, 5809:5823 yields 0.069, 13.6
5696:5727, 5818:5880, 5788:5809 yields 0.070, 13.3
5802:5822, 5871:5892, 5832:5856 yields 0.102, 13.7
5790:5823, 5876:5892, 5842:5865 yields 0.063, 13.5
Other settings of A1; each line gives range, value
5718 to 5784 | 14.35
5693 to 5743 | 13.81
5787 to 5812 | 14.14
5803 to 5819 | 12.92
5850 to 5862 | 12.76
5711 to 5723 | 12.94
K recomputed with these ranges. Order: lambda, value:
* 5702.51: 12.85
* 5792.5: 11.72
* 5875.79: 21.33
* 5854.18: 12.29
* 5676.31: 13.75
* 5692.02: 13.85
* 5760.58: 12.09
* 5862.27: 11.85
